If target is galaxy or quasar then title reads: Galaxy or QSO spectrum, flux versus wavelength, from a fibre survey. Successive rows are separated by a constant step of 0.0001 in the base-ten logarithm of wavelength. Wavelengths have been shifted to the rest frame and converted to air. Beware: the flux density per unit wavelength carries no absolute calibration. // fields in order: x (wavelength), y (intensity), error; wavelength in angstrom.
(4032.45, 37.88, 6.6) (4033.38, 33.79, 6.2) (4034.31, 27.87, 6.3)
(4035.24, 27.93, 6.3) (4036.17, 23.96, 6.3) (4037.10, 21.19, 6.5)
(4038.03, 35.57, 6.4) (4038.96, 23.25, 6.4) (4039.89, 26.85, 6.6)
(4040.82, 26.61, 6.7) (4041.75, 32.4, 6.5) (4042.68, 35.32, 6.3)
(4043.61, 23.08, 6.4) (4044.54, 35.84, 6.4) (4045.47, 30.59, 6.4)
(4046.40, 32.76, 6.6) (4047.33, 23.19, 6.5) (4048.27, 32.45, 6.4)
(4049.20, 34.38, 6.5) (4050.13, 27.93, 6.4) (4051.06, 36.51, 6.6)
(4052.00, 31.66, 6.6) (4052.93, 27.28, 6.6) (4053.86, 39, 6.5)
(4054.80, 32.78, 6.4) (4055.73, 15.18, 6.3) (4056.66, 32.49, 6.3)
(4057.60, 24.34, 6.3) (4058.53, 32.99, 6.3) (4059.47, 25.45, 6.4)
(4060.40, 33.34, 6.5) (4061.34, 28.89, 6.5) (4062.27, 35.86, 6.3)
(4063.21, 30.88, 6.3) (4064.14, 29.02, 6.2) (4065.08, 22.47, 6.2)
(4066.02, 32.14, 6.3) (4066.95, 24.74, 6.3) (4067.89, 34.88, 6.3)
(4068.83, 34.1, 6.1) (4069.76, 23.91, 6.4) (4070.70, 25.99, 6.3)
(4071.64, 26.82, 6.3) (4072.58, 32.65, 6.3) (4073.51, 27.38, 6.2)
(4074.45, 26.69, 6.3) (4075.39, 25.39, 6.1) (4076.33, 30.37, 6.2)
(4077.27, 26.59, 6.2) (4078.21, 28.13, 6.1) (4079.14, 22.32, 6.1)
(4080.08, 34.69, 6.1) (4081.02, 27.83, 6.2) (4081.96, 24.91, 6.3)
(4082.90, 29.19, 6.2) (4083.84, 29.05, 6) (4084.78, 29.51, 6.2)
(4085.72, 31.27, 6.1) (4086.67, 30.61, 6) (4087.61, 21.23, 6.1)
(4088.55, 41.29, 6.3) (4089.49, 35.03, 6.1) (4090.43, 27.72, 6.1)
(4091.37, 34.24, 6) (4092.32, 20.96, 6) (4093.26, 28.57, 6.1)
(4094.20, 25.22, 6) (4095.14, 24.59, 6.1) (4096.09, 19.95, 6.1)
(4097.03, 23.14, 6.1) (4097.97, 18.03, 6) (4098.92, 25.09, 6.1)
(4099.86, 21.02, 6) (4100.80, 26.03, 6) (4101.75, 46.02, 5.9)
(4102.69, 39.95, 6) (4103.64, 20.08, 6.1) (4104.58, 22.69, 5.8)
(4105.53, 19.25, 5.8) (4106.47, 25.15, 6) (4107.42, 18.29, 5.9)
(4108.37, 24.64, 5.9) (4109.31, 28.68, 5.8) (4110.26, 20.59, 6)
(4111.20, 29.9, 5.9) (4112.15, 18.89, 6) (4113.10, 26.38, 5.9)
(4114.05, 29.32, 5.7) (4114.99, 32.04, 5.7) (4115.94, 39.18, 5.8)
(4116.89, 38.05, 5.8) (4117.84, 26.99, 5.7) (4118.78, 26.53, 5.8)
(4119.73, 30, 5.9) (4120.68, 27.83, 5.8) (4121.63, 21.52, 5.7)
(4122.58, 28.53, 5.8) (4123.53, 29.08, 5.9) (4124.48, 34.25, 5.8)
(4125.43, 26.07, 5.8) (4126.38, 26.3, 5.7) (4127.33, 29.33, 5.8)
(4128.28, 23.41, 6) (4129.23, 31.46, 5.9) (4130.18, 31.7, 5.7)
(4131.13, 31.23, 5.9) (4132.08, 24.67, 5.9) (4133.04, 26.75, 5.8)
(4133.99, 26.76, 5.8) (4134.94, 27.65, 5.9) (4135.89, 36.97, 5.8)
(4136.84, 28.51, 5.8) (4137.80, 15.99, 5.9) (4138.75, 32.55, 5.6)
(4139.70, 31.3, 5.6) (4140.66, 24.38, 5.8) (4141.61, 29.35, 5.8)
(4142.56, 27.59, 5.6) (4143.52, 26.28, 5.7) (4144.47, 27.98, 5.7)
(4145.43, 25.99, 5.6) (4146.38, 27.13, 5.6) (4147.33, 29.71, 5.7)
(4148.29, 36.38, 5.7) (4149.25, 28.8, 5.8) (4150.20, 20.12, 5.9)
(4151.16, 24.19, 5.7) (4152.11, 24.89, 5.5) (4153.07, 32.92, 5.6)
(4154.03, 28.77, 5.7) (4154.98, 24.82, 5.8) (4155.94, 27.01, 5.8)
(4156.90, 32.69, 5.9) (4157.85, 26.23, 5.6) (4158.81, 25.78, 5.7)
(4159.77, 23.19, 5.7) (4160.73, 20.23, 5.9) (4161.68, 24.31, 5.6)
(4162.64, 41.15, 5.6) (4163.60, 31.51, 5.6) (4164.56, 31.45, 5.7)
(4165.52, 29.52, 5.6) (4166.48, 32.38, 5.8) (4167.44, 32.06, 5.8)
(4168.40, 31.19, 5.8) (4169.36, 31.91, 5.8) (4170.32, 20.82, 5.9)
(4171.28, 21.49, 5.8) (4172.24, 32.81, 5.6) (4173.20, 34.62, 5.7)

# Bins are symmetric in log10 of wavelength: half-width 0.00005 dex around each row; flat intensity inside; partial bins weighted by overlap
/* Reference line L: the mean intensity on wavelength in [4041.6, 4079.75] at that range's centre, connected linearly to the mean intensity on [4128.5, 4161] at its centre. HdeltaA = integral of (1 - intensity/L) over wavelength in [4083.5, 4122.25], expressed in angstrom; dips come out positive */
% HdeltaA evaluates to 1.5 angstrom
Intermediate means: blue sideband 29.5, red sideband 27.7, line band 27.4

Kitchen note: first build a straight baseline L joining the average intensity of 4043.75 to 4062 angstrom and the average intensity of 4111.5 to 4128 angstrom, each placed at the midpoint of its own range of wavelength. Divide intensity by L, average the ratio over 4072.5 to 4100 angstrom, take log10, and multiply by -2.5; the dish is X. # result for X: 0.08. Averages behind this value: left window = 30.3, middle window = 27.4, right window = 28.8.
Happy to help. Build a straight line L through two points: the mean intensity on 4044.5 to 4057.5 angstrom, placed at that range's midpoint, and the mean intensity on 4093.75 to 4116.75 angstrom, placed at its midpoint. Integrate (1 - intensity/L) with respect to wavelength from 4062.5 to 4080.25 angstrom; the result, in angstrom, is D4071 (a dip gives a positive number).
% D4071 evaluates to 0.3 angstrom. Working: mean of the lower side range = 30.5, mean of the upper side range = 26.2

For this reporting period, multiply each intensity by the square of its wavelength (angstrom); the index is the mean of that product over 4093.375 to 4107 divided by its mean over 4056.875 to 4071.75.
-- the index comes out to 0.89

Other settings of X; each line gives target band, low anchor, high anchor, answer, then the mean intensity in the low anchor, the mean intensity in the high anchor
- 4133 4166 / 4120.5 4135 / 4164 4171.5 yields 0.02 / 27.9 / 29.1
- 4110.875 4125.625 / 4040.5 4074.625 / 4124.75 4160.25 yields -0.03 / 29.8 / 27.7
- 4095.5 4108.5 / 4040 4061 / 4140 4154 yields 0.16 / 30.2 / 27.6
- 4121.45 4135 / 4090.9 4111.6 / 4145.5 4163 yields -0.06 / 25.5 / 27.6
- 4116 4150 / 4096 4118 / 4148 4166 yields -0.04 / 26.8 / 28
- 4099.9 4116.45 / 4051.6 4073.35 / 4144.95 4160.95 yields 0.04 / 29.4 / 27.1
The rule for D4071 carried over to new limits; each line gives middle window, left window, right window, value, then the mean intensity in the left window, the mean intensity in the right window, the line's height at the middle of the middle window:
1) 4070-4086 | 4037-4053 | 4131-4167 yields 0.75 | 30.1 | 28.1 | 29.4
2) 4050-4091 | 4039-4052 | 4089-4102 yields -1.31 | 30.4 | 26.5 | 28.5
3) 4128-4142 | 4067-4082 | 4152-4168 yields 0.22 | 28.3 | 28.9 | 28.7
